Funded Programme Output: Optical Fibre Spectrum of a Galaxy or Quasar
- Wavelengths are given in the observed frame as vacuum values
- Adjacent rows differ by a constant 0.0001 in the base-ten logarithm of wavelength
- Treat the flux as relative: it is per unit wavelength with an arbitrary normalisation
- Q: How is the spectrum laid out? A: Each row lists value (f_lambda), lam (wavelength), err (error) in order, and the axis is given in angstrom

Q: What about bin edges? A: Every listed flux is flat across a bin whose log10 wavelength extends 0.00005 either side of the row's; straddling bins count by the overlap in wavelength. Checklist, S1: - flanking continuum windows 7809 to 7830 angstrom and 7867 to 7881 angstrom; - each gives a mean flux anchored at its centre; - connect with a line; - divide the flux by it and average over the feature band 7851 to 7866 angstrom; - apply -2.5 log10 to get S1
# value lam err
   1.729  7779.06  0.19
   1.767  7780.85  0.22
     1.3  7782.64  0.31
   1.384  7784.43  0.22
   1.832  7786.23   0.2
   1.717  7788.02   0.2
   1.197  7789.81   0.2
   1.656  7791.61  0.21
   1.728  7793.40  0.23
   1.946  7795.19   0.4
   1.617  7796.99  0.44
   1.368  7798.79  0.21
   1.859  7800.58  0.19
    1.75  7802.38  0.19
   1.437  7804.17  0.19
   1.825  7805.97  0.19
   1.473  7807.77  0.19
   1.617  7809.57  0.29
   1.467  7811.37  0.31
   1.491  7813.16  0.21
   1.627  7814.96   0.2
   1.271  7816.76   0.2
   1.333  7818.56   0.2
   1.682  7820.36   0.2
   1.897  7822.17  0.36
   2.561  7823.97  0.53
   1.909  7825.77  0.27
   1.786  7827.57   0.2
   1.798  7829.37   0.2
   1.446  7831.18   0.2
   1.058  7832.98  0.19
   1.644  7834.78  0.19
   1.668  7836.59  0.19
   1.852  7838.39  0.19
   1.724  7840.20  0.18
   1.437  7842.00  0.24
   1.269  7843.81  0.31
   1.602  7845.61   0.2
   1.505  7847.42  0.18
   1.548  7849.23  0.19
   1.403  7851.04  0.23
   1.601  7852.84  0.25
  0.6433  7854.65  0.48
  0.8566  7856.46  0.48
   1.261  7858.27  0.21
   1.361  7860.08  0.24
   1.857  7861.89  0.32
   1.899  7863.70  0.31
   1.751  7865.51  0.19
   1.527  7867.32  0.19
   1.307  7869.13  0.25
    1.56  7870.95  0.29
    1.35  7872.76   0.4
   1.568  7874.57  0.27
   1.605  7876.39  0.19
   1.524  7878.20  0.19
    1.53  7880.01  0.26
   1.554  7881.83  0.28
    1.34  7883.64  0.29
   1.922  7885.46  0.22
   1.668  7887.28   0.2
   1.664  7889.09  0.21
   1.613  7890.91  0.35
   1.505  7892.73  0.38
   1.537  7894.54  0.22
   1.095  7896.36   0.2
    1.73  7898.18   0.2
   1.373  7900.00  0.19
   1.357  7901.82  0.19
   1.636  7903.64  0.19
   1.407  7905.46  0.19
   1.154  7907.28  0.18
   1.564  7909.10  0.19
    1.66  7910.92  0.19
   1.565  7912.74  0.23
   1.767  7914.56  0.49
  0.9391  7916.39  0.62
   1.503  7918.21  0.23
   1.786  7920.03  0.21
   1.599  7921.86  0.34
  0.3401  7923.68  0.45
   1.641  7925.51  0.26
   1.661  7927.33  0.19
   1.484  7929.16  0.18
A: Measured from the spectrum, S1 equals 0.12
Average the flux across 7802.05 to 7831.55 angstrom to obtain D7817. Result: 1.67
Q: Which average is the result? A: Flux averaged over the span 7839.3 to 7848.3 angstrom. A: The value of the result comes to 1.51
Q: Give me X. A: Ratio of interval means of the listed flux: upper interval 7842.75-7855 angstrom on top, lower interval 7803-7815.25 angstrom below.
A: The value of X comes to 0.90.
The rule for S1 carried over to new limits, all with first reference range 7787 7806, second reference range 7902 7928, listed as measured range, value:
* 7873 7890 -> -0.064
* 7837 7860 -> 0.115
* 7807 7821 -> 0.082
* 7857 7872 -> -0.015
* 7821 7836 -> -0.112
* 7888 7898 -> -0.020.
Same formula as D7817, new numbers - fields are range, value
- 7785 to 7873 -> 1.57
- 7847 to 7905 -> 1.49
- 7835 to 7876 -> 1.48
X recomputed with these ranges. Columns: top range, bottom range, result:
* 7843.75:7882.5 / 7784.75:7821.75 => 0.92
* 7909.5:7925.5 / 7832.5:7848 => 0.92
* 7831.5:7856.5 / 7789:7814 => 0.89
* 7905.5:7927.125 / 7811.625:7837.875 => 0.86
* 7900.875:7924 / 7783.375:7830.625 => 0.86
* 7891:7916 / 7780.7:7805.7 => 0.92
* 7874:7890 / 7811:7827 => 0.94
